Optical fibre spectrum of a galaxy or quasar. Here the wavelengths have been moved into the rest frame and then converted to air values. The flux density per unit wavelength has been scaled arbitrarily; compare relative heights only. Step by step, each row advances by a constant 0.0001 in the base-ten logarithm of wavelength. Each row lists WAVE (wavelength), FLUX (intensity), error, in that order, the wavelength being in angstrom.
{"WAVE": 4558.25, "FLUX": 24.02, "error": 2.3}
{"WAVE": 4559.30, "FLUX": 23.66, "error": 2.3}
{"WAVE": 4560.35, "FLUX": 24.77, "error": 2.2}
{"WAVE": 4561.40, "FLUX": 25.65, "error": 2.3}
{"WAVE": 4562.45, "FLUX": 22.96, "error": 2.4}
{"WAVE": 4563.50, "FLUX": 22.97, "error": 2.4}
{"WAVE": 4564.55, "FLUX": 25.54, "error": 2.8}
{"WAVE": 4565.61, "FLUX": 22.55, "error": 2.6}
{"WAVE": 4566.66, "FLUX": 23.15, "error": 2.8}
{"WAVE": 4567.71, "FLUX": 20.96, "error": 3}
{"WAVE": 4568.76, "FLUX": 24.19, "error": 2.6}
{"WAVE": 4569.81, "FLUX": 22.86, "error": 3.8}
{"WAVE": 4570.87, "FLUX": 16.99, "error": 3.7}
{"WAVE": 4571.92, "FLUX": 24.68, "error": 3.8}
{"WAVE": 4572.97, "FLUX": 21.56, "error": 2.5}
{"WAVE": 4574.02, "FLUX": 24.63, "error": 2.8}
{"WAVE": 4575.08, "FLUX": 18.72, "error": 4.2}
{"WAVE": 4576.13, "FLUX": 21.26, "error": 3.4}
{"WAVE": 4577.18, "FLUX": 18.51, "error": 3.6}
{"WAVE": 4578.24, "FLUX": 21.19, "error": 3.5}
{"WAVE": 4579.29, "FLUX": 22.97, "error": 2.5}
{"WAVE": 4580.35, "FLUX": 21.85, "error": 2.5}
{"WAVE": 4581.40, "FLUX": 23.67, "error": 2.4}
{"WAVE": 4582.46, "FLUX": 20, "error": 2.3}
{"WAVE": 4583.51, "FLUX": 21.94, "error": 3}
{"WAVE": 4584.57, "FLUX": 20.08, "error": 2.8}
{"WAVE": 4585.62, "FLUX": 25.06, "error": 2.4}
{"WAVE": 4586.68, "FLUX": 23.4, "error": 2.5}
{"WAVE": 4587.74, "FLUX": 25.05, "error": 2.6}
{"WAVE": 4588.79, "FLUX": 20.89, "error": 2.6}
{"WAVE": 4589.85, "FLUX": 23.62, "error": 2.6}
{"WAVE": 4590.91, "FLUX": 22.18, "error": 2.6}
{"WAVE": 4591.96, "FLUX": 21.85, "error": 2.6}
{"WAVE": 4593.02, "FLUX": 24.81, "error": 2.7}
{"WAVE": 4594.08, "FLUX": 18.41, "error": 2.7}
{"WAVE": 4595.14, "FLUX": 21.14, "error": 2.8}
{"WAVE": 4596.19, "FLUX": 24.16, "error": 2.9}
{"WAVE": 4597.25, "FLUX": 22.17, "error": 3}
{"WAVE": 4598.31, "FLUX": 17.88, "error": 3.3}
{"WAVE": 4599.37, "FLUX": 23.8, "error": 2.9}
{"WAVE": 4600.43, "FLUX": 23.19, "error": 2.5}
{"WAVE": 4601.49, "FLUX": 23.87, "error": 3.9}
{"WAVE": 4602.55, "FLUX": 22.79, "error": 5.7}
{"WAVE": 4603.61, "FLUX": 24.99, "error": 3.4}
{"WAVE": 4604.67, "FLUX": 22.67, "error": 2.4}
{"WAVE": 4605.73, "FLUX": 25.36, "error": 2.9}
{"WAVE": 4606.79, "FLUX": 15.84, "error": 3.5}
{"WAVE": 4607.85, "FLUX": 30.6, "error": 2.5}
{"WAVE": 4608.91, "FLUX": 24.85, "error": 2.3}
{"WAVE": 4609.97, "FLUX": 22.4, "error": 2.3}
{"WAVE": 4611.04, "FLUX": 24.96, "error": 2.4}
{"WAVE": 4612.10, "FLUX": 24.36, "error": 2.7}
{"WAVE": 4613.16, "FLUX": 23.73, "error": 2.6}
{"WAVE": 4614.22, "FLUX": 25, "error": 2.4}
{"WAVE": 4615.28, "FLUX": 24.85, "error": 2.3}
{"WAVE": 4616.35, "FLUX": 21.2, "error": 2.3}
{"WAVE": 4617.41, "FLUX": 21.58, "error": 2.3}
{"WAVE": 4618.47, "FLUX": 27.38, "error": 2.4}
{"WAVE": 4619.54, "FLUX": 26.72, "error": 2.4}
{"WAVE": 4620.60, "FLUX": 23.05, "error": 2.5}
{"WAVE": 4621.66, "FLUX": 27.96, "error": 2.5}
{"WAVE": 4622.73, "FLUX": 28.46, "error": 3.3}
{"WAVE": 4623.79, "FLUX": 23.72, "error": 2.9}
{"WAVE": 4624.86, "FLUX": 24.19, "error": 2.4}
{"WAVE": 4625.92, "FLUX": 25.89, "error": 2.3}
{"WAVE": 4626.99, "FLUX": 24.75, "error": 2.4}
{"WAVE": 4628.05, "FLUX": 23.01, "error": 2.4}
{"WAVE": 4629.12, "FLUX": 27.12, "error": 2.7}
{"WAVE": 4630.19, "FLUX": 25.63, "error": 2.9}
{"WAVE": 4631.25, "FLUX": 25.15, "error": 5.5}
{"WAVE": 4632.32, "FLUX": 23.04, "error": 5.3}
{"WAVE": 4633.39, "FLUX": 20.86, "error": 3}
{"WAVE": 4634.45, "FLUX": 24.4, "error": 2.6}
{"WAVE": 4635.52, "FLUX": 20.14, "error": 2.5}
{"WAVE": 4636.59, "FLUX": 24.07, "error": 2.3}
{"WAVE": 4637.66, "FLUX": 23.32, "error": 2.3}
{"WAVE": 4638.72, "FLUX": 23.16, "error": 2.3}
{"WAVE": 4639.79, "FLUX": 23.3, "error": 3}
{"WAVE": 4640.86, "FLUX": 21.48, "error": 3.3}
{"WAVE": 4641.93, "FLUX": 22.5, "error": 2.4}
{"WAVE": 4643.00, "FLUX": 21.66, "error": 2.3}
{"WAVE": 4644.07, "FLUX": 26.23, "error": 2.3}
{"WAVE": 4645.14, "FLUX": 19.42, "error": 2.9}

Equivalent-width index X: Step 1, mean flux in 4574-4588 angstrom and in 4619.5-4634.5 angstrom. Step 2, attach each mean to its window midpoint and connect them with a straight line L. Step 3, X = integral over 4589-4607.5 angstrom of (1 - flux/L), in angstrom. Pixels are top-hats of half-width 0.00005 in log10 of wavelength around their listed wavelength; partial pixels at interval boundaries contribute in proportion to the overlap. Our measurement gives 0.5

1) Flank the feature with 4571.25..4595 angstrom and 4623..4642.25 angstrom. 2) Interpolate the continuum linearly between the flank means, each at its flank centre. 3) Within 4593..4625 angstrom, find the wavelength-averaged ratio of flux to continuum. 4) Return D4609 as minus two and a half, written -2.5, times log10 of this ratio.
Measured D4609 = -0.04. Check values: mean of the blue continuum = 22.1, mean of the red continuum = 23.7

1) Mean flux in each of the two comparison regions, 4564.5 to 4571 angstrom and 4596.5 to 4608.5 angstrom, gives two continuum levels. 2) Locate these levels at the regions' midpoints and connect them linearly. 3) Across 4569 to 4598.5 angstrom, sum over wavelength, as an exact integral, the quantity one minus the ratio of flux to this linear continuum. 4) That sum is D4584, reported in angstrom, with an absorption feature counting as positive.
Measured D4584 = 1.01 angstrom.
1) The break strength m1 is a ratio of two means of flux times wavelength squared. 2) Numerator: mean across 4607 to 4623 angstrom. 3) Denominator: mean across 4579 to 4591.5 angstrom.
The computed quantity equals 1.12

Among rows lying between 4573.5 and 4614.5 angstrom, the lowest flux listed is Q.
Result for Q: 15.84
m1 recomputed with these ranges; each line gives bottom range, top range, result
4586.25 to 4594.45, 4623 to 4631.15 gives 1.13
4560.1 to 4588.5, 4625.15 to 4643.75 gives 1.08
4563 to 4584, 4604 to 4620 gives 1.11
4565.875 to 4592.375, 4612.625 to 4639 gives 1.13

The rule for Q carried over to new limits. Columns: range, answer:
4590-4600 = 17.88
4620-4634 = 20.86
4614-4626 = 21.2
